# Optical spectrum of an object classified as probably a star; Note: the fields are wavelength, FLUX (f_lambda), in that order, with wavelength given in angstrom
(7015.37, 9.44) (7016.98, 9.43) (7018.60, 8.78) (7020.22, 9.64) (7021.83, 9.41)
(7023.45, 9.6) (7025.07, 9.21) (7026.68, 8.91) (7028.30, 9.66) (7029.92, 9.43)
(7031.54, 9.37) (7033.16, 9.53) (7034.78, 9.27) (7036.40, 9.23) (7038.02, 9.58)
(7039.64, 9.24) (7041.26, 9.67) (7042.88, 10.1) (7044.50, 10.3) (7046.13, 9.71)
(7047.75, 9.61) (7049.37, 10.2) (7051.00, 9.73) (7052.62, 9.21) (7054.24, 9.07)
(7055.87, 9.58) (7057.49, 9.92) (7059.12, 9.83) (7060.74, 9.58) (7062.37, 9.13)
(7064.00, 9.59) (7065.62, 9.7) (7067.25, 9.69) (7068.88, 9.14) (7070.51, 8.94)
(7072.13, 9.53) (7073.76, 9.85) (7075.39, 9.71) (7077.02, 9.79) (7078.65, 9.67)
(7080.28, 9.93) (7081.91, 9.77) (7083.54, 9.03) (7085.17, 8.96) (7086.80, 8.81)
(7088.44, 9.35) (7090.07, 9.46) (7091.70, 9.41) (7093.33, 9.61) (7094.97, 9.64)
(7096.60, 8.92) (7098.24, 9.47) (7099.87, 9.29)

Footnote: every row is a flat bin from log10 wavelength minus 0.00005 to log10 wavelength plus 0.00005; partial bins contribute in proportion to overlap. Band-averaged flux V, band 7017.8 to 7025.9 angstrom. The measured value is 9.33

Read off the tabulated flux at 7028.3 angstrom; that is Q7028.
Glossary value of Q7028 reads 9.66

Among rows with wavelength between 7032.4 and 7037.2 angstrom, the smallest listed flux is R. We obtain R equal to 9.23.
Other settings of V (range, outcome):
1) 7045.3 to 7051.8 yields 9.8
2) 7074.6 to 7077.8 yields 9.75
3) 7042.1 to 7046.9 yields 10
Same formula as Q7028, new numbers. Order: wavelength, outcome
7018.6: 8.78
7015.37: 9.44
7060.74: 9.58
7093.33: 9.61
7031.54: 9.37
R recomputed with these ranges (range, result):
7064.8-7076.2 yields 8.94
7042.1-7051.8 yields 9.61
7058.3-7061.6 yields 9.58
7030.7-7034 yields 9.37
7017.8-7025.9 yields 8.78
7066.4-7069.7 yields 9.14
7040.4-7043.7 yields 9.67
